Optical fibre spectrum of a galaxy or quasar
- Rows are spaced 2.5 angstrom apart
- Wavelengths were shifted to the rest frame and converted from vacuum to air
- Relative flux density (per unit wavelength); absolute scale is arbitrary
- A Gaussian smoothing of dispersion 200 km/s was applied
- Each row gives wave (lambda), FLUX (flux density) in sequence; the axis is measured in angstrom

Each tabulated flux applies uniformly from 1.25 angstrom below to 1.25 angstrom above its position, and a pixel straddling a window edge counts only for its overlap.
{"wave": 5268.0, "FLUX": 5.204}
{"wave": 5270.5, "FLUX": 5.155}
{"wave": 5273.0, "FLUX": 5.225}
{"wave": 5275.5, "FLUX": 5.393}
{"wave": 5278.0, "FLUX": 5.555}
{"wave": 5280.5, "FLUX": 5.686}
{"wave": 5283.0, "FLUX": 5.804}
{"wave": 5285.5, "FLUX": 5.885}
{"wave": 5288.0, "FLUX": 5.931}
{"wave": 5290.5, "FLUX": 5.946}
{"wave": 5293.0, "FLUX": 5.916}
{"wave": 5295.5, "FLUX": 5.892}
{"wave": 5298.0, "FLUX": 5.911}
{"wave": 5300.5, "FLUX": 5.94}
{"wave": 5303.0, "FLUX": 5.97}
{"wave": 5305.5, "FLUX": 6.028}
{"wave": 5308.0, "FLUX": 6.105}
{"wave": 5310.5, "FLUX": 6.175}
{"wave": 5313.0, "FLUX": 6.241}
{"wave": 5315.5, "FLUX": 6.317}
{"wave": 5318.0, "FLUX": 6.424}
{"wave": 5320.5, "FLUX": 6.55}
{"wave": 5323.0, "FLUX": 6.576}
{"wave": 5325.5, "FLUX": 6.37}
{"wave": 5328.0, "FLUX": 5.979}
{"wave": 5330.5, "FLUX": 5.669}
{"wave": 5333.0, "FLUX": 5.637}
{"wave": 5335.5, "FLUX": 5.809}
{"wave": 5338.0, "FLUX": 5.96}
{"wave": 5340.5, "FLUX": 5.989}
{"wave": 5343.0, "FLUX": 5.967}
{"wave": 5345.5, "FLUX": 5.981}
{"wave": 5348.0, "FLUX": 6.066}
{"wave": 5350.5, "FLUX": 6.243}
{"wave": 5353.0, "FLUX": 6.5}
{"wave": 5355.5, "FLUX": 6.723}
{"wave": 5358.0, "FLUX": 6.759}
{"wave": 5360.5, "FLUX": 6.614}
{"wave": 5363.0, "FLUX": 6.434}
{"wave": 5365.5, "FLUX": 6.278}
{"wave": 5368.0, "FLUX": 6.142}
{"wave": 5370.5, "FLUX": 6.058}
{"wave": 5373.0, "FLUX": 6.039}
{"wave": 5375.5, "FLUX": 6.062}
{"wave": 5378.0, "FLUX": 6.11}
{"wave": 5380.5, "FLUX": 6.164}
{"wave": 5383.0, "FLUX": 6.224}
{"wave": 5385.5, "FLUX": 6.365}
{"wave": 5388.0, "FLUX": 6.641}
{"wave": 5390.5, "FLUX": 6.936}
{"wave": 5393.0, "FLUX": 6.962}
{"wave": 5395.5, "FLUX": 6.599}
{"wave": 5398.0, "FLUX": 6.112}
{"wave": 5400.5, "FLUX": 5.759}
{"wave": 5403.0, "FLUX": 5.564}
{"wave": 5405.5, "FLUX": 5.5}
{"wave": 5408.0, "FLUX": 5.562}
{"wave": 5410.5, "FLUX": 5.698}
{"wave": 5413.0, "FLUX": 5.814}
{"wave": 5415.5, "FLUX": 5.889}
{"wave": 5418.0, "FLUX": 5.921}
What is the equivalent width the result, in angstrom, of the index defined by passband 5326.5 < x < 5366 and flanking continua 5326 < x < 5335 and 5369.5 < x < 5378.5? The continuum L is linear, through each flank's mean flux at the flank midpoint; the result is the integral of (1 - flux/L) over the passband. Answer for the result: -1.70 angstrom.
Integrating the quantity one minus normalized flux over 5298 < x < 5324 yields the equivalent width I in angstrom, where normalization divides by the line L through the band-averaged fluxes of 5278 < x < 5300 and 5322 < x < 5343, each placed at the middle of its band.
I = -1.3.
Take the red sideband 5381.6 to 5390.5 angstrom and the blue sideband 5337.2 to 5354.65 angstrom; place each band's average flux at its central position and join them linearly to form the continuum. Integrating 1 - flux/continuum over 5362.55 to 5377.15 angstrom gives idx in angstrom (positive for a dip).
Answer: 0.42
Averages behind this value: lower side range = 6.12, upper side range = 6.48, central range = 6.15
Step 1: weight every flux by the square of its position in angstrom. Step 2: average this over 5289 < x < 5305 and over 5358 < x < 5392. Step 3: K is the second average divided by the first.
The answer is 1.1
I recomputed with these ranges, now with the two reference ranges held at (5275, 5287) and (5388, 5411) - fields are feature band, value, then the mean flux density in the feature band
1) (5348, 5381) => -1.8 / 6.31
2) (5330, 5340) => 0.2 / 5.79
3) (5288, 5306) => -0.6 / 5.94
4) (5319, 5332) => -0.8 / 6.22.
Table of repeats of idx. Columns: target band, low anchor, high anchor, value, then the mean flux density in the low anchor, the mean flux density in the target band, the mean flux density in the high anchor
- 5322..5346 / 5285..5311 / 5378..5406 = 0.4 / 5.97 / 5.99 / 6.27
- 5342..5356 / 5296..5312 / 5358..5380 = -0.1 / 6.02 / 6.23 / 6.25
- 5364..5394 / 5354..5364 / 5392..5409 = 0.0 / 6.63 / 6.33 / 6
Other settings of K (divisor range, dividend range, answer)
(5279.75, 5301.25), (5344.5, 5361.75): 1.12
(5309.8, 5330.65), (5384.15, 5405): 1.04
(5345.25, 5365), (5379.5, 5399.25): 1.02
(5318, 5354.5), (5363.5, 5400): 1.05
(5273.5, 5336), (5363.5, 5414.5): 1.06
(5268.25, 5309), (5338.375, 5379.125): 1.11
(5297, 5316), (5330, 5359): 1.02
